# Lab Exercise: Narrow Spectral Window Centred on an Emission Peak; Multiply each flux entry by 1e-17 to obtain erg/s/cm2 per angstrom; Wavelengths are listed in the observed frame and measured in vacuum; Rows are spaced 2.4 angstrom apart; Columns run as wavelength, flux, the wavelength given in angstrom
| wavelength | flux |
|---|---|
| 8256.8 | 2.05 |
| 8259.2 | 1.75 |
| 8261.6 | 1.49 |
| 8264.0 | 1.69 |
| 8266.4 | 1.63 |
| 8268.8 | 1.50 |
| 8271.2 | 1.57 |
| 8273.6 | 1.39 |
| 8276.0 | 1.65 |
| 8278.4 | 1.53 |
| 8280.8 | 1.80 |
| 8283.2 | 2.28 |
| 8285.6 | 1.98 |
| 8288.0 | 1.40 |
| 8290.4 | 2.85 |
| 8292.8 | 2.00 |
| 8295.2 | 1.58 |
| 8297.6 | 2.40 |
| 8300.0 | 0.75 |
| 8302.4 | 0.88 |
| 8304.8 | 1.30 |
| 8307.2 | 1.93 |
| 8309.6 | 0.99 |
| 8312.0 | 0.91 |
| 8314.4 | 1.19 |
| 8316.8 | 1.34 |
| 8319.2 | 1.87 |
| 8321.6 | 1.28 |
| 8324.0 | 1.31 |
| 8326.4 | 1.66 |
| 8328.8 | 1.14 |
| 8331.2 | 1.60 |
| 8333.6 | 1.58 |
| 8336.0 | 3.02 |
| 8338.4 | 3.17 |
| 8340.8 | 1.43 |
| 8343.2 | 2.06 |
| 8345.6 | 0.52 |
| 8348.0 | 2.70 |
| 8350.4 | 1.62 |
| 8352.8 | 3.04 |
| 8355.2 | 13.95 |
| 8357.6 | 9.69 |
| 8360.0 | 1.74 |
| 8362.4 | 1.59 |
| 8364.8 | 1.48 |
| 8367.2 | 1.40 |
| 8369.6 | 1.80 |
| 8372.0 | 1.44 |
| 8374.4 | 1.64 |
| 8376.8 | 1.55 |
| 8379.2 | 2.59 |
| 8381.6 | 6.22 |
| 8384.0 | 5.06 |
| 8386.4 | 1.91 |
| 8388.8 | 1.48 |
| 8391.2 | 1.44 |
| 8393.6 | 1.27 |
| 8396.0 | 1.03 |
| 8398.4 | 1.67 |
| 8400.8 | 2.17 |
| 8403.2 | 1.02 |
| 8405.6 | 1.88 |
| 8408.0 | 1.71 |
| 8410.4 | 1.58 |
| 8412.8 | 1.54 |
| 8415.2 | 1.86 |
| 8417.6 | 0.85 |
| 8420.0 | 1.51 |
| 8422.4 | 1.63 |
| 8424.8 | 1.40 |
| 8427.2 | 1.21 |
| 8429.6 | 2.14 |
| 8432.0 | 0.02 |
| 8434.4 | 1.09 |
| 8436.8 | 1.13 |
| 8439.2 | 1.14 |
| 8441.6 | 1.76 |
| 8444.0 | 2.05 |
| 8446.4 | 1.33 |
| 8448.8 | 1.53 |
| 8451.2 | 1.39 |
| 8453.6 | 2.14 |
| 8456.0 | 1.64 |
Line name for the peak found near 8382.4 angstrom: [N II]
